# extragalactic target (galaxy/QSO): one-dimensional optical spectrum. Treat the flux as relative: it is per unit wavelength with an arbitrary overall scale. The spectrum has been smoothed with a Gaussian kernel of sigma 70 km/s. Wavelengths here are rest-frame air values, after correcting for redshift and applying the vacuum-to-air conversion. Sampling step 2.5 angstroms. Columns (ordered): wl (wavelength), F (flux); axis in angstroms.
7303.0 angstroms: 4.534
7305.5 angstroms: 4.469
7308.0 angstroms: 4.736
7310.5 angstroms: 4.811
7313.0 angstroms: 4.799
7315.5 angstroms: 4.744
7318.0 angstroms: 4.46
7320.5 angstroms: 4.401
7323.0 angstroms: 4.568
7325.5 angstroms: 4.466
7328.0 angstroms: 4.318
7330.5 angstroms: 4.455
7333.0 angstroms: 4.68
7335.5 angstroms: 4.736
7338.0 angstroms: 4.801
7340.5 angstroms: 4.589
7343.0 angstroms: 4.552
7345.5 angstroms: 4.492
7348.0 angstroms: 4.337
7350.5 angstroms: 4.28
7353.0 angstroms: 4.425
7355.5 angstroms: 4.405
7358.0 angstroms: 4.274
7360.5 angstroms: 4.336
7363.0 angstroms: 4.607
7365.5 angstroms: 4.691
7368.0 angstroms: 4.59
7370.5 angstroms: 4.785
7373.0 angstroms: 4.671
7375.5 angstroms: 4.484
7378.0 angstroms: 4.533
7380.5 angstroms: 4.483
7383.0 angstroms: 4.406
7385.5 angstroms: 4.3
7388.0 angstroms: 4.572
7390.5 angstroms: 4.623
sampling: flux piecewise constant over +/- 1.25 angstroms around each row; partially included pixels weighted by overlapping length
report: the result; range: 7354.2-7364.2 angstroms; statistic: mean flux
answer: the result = 4.4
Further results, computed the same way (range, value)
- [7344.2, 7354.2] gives 4.38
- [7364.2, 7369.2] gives 4.64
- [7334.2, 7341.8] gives 4.71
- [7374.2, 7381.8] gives 4.5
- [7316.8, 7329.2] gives 4.44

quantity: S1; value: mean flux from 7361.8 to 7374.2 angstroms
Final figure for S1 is 4.67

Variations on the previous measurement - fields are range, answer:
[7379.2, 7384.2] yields 4.45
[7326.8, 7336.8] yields 4.55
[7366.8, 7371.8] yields 4.69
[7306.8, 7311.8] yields 4.77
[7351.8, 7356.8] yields 4.41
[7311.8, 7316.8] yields 4.77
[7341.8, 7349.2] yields 4.46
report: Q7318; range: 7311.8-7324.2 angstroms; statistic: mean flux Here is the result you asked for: 4.59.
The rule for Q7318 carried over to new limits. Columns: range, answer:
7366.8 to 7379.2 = 4.61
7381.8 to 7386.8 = 4.35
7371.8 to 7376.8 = 4.58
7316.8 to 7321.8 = 4.43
